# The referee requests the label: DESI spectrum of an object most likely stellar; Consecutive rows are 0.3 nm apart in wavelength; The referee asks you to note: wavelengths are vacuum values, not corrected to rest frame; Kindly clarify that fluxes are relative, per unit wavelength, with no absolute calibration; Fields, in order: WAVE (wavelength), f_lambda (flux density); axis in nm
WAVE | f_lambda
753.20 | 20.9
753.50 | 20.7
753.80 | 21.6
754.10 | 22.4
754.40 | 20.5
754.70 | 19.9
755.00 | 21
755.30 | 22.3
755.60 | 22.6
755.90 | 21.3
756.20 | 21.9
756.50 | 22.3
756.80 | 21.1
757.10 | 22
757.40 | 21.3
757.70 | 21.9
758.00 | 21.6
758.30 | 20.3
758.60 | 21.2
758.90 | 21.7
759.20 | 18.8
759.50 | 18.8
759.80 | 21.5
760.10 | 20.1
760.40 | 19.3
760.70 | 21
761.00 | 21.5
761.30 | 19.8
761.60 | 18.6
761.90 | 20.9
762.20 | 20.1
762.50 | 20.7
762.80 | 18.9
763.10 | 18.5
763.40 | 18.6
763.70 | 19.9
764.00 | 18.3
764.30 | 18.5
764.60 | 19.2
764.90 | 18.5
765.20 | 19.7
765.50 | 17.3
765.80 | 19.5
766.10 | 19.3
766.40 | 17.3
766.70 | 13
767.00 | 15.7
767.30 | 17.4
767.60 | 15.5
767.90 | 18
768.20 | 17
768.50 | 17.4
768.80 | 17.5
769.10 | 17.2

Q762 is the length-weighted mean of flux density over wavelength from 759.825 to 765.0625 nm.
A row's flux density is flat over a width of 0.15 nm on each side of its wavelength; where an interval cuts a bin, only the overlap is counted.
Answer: 19.6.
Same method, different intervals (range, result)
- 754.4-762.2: 20.9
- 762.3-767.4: 18.3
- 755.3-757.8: 21.8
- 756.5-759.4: 21.1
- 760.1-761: 20.4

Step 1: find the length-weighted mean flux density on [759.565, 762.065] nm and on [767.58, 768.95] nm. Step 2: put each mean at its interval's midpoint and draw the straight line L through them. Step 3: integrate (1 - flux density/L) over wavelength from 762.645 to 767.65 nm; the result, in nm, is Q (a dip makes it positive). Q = 0.14 nm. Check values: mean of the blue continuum 20.3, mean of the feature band 18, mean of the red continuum 17.2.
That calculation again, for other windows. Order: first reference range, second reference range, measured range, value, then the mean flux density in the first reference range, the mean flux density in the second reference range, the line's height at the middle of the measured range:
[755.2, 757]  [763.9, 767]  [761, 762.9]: -0.06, 21.9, 17.9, 19.4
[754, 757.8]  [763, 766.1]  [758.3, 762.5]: -0.03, 21.6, 18.8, 20.1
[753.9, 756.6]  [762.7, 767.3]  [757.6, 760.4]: -0.04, 21.6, 18.1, 20.2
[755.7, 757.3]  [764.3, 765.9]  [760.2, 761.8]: 0.01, 21.7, 18.8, 20.2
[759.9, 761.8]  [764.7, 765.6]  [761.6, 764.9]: 0.00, 20.1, 18.6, 19.3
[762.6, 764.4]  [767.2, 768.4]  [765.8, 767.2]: 0.07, 18.8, 17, 17.5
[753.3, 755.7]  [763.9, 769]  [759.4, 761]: -0.06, 21.3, 17.6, 19.5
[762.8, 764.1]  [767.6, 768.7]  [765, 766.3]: -0.06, 18.9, 17.2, 18.1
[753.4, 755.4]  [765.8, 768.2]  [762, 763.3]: -0.09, 21.2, 16.8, 18.3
